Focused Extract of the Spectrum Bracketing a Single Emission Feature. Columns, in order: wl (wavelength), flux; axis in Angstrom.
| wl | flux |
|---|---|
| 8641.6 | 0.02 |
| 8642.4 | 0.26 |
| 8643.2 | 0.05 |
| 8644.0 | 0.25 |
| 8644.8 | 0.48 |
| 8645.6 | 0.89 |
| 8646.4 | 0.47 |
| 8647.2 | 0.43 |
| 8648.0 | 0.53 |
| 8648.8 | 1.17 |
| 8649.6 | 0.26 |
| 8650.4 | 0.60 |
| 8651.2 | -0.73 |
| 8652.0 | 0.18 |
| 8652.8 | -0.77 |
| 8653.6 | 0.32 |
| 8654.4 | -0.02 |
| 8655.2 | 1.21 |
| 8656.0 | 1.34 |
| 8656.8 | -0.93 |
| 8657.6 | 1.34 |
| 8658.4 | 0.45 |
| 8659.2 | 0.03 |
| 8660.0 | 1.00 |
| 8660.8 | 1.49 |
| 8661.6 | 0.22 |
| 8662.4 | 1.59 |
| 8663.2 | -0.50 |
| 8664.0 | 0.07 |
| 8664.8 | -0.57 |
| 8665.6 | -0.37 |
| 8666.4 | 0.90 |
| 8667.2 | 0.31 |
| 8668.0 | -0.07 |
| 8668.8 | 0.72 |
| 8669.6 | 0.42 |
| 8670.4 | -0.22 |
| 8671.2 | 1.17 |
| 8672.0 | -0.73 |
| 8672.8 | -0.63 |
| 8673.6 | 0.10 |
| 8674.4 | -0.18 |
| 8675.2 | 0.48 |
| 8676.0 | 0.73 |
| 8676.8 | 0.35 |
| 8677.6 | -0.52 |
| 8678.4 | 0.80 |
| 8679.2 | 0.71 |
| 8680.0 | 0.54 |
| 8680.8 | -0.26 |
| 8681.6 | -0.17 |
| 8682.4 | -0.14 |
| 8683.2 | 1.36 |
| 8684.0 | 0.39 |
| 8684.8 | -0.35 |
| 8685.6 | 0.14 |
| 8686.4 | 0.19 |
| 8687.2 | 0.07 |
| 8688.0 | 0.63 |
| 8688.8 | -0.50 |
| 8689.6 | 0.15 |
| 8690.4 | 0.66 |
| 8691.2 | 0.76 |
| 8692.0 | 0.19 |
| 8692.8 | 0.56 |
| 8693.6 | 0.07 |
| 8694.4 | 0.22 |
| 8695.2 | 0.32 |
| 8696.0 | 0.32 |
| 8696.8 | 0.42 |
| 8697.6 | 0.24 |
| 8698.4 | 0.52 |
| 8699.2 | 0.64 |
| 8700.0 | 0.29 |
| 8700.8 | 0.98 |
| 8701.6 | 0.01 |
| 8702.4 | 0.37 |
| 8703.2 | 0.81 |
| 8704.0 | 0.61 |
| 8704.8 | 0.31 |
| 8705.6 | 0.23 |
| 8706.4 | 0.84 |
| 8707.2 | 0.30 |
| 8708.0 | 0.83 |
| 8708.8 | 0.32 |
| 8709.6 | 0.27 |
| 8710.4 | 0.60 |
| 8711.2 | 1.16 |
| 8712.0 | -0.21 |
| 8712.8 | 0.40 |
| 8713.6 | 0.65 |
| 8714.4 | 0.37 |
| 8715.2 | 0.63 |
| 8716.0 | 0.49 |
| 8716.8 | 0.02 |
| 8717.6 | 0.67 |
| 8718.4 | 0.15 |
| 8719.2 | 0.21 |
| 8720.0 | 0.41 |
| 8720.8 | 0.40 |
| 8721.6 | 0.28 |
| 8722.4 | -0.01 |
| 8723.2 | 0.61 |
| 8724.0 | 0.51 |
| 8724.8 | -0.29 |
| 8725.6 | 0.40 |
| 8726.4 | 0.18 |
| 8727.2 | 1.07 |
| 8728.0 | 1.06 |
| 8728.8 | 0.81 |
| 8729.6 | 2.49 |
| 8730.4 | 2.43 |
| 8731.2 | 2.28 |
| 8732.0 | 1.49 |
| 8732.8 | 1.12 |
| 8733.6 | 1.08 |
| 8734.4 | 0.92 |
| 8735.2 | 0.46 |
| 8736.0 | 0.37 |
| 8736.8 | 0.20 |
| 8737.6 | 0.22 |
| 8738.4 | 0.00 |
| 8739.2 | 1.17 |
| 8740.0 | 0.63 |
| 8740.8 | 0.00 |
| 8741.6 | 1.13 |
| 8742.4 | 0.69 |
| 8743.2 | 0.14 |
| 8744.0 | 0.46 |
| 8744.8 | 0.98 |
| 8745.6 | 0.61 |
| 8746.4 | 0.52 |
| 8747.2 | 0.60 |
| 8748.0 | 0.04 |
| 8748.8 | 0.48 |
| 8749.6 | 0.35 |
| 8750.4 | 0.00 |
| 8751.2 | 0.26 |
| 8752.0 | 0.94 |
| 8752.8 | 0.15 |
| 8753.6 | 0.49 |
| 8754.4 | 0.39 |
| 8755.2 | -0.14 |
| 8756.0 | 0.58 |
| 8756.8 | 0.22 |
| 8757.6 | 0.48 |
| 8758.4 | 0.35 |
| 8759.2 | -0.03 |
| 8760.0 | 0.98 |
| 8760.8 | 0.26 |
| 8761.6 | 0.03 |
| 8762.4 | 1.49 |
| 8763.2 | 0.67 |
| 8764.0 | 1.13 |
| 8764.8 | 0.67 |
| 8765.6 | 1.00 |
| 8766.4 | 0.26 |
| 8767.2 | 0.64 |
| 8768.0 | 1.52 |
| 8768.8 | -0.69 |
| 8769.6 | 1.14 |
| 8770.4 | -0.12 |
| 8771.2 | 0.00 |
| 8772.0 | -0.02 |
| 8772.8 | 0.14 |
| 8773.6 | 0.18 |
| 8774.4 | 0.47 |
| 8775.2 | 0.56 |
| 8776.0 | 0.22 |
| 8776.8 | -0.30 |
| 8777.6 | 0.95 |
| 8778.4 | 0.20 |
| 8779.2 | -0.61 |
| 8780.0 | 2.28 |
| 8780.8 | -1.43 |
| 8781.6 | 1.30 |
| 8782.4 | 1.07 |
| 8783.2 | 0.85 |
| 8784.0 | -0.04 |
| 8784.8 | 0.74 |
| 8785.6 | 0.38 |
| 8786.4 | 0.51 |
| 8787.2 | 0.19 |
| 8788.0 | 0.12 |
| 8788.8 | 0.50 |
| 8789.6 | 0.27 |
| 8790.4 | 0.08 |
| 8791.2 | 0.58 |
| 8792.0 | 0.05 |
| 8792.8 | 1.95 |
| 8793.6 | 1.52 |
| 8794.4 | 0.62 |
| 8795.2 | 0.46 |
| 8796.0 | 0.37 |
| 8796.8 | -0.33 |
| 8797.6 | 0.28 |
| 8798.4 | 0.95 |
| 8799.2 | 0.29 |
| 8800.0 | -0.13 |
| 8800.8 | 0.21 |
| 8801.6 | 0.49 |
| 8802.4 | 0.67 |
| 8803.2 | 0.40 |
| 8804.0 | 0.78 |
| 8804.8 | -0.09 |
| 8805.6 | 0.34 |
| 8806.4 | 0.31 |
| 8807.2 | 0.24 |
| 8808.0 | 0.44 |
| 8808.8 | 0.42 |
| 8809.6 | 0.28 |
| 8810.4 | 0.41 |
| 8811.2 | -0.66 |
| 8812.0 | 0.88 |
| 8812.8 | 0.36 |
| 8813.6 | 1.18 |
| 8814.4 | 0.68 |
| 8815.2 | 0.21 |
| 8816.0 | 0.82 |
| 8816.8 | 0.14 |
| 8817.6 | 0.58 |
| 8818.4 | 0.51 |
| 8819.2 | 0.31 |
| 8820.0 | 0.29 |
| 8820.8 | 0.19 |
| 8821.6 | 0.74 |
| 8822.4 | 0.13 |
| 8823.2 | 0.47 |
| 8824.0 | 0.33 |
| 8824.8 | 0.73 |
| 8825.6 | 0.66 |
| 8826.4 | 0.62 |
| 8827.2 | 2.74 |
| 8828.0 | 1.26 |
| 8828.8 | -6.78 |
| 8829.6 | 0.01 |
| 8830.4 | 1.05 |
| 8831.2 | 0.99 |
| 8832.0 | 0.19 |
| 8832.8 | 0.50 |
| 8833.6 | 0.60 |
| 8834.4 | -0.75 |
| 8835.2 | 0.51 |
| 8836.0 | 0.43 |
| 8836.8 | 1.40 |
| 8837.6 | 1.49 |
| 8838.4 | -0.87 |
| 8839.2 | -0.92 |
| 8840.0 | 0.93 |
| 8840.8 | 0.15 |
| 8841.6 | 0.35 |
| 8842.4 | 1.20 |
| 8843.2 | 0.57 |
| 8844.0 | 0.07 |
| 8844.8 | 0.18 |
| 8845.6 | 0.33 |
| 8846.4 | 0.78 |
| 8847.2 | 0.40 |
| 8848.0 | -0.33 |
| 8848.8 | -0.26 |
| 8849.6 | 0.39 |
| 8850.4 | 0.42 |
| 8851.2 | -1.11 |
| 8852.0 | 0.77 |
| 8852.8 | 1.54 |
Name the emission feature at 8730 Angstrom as H-beta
